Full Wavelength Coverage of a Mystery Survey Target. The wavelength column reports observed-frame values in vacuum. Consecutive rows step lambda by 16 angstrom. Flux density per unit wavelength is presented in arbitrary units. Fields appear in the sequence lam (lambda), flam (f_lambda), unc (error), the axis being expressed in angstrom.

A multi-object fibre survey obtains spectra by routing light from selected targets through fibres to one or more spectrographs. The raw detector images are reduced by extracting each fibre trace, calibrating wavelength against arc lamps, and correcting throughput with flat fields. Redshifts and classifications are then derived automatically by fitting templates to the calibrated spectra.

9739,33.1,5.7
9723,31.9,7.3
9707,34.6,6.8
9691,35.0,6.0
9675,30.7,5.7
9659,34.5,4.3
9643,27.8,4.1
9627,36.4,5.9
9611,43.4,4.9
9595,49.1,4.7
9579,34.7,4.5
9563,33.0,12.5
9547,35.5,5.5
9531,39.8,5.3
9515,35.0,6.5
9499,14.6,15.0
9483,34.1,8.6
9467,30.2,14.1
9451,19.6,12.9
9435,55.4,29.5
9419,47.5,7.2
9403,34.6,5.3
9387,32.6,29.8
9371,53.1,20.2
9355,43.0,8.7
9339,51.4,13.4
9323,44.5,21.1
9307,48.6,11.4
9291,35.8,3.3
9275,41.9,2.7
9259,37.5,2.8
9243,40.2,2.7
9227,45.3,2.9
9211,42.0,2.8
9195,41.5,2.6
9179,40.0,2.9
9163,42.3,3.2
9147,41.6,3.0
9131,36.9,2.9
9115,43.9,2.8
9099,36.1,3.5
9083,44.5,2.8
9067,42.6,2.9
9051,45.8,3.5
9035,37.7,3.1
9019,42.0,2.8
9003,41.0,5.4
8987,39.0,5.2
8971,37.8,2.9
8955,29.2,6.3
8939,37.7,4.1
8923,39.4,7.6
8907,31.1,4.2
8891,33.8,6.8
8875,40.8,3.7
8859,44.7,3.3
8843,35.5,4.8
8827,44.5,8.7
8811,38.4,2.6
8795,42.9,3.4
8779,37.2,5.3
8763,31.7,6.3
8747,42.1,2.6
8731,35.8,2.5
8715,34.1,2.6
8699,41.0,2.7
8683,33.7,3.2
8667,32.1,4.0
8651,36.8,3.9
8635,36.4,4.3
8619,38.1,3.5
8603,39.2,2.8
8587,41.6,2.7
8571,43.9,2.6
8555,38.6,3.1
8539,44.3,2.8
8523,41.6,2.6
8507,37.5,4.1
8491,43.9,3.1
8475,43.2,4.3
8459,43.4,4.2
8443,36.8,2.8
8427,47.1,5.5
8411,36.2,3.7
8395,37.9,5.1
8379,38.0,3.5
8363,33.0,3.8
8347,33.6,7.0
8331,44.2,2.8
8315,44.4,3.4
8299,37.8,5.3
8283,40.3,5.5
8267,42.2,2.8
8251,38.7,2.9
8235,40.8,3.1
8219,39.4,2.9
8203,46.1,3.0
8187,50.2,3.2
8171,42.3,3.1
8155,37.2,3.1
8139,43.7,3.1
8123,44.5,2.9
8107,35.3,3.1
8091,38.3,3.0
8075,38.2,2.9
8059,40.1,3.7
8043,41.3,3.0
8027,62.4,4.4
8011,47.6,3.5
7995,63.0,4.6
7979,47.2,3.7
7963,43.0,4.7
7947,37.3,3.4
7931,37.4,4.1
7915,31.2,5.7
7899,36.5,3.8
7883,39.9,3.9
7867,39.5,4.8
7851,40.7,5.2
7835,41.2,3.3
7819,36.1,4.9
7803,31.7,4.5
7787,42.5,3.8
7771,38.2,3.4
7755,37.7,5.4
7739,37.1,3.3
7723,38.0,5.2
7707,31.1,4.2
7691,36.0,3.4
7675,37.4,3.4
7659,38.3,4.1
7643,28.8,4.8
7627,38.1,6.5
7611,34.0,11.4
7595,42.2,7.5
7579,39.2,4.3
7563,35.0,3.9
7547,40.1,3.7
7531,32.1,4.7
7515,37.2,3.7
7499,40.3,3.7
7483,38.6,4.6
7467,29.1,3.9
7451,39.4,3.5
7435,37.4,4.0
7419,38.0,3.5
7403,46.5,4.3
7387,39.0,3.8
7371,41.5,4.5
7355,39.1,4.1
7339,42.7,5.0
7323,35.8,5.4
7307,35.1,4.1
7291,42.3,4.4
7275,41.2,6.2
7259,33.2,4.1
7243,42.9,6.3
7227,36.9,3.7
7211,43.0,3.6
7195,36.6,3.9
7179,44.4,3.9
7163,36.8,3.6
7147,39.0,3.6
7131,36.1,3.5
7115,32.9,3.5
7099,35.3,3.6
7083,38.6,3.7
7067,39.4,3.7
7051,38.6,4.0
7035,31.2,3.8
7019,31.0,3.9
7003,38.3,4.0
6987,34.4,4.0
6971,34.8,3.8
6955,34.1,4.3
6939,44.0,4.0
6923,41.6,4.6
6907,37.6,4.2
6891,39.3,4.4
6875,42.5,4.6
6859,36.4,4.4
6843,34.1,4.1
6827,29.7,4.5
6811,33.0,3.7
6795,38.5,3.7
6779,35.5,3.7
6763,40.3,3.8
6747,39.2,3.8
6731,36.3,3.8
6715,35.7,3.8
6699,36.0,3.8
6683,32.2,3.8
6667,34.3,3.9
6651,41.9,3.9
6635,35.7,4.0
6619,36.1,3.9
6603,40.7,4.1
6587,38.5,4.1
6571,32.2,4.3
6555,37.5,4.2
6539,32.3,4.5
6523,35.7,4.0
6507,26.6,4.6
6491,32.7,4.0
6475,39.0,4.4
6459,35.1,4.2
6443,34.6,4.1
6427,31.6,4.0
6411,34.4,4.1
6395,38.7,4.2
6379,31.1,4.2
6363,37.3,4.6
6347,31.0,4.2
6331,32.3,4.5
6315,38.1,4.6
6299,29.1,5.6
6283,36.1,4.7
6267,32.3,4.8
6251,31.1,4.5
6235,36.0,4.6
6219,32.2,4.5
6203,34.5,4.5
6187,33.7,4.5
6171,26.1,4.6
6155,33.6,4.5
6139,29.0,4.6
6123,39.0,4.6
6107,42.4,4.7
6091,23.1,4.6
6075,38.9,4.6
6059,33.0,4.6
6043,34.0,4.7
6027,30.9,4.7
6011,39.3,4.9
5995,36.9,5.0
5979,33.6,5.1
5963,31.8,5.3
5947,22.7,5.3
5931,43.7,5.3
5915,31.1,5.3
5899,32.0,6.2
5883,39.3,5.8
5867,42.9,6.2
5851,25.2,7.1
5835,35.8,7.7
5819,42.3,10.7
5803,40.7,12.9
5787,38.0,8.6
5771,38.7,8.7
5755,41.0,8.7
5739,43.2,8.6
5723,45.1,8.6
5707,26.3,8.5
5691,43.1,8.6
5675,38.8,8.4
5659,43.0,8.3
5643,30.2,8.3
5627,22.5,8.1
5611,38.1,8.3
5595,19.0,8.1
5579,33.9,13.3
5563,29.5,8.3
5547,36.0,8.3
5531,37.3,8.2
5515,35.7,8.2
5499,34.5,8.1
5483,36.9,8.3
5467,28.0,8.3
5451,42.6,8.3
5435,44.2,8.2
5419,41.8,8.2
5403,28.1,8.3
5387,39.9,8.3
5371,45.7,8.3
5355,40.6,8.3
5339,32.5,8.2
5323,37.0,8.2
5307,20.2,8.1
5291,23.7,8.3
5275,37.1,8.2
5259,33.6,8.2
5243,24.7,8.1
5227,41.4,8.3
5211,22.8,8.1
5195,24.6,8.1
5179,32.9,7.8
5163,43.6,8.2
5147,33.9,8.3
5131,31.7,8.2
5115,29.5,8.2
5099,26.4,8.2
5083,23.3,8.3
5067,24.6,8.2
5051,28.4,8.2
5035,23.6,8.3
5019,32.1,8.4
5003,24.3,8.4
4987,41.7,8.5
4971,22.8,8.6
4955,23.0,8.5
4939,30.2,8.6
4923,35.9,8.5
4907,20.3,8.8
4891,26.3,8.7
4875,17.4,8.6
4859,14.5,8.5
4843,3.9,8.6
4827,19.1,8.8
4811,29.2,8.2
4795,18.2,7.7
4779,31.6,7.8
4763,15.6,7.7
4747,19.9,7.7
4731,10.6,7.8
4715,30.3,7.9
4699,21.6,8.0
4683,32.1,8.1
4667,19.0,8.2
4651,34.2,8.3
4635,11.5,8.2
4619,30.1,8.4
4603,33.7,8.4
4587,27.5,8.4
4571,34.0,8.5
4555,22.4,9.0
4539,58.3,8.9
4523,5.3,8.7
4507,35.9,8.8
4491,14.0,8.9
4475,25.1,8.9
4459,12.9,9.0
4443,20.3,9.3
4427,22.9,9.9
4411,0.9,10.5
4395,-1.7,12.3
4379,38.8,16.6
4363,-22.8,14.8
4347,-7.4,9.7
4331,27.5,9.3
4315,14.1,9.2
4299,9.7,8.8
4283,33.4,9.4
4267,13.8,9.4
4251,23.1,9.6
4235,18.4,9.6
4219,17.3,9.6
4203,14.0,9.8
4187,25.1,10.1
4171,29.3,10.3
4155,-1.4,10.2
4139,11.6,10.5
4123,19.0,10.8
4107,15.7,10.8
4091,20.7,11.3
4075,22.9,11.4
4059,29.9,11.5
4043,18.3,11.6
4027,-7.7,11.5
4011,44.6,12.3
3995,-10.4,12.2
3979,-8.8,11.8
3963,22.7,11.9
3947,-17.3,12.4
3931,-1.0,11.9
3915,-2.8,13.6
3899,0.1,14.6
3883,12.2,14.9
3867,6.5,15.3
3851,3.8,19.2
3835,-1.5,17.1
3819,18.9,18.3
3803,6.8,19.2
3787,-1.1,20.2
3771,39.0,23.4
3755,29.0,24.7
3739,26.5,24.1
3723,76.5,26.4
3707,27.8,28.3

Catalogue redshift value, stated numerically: 0.219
